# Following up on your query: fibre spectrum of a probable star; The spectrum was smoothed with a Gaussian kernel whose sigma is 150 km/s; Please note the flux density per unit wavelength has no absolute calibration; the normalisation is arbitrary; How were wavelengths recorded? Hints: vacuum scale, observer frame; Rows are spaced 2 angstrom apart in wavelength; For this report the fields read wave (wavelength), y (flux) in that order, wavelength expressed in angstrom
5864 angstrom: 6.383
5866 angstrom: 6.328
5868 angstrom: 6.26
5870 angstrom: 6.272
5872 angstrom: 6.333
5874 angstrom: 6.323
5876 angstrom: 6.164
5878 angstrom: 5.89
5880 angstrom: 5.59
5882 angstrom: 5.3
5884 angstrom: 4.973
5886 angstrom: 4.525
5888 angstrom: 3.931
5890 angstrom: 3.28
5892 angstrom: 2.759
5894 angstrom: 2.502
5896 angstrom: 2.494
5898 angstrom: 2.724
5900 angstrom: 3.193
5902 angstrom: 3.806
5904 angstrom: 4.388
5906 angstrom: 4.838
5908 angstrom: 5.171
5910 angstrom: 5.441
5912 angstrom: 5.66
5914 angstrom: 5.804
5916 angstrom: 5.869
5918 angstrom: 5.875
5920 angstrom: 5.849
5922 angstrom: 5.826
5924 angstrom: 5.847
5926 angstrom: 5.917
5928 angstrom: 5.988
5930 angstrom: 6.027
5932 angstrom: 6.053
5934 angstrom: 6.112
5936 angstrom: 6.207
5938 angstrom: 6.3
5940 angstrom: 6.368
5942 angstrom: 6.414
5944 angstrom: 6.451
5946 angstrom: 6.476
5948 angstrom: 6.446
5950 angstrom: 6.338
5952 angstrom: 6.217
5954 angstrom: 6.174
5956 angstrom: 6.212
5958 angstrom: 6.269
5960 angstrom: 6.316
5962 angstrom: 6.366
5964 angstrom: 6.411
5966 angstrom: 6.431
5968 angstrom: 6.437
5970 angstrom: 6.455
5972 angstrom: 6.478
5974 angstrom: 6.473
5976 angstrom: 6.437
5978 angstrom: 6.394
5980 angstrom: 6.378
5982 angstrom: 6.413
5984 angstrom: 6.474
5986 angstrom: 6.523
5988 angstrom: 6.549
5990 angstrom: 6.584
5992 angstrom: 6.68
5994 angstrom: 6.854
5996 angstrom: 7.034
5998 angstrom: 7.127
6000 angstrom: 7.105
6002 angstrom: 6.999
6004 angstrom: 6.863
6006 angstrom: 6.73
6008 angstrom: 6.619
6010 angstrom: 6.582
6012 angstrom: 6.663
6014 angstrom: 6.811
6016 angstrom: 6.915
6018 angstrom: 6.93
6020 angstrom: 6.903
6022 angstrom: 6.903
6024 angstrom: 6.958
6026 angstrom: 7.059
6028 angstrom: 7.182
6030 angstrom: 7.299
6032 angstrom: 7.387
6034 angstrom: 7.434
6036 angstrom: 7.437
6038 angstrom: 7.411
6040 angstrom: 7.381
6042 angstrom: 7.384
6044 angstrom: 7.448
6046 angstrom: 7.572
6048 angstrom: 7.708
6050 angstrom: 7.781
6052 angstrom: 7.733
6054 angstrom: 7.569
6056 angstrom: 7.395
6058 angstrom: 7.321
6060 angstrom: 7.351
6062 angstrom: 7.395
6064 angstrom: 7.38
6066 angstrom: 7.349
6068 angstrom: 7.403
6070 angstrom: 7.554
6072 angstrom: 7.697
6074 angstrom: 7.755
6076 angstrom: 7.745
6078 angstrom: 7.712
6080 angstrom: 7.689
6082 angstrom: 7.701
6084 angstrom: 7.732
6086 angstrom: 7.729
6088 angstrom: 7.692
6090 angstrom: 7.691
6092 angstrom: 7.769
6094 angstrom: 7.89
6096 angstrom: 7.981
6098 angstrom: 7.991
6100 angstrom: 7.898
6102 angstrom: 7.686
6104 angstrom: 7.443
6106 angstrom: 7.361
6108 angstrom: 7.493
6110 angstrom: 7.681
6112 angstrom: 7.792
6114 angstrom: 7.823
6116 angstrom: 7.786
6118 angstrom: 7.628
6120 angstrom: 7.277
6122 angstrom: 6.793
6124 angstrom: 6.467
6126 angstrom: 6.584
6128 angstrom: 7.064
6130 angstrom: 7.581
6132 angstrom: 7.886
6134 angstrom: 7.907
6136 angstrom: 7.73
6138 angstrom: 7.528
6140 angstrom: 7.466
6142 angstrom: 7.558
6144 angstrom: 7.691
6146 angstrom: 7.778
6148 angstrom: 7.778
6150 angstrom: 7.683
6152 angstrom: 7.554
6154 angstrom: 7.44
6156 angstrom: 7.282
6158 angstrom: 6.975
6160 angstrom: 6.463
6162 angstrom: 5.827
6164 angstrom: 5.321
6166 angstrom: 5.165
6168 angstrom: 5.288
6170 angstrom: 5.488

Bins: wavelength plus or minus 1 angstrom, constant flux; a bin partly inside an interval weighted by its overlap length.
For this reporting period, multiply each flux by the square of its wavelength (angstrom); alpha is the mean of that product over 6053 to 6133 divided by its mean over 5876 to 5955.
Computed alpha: 1.52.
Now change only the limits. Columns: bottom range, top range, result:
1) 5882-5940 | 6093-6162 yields 1.62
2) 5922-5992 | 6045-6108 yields 1.26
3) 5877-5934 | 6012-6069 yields 1.57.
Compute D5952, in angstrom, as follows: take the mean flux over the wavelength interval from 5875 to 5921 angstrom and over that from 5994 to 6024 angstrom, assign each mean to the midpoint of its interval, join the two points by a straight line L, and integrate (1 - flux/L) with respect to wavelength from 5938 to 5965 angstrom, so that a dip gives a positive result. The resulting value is -3.1 angstrom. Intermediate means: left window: 4.61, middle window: 6.34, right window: 6.87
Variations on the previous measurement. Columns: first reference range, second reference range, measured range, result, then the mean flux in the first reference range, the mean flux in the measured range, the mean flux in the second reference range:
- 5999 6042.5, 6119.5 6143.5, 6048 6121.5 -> -4.33 angstrom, 7.04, 7.63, 7.33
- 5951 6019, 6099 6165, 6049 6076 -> -2.09 angstrom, 6.59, 7.52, 7.34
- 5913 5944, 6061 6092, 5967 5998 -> 0.27 angstrom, 6.04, 6.56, 7.62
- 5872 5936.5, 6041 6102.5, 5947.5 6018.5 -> -3.74 angstrom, 5.02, 6.57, 7.64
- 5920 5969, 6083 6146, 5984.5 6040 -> -1.53 angstrom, 6.23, 6.95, 7.57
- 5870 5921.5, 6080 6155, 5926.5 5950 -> -4.11 angstrom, 4.79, 6.25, 7.58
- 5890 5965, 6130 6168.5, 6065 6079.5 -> -2.37 angstrom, 5.46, 7.61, 7.11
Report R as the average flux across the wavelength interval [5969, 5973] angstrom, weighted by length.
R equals 6.47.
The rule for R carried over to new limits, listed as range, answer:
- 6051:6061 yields 7.47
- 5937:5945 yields 6.38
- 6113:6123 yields 7.46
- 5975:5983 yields 6.41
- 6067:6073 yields 7.55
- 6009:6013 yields 6.62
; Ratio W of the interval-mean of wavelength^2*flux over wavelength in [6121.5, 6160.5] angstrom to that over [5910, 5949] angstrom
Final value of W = 1.31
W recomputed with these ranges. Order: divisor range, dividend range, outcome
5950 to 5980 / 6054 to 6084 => 1.23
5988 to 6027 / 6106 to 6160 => 1.13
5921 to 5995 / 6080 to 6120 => 1.28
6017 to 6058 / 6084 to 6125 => 1.06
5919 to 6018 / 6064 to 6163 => 1.22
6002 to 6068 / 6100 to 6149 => 1.07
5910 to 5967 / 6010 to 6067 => 1.23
